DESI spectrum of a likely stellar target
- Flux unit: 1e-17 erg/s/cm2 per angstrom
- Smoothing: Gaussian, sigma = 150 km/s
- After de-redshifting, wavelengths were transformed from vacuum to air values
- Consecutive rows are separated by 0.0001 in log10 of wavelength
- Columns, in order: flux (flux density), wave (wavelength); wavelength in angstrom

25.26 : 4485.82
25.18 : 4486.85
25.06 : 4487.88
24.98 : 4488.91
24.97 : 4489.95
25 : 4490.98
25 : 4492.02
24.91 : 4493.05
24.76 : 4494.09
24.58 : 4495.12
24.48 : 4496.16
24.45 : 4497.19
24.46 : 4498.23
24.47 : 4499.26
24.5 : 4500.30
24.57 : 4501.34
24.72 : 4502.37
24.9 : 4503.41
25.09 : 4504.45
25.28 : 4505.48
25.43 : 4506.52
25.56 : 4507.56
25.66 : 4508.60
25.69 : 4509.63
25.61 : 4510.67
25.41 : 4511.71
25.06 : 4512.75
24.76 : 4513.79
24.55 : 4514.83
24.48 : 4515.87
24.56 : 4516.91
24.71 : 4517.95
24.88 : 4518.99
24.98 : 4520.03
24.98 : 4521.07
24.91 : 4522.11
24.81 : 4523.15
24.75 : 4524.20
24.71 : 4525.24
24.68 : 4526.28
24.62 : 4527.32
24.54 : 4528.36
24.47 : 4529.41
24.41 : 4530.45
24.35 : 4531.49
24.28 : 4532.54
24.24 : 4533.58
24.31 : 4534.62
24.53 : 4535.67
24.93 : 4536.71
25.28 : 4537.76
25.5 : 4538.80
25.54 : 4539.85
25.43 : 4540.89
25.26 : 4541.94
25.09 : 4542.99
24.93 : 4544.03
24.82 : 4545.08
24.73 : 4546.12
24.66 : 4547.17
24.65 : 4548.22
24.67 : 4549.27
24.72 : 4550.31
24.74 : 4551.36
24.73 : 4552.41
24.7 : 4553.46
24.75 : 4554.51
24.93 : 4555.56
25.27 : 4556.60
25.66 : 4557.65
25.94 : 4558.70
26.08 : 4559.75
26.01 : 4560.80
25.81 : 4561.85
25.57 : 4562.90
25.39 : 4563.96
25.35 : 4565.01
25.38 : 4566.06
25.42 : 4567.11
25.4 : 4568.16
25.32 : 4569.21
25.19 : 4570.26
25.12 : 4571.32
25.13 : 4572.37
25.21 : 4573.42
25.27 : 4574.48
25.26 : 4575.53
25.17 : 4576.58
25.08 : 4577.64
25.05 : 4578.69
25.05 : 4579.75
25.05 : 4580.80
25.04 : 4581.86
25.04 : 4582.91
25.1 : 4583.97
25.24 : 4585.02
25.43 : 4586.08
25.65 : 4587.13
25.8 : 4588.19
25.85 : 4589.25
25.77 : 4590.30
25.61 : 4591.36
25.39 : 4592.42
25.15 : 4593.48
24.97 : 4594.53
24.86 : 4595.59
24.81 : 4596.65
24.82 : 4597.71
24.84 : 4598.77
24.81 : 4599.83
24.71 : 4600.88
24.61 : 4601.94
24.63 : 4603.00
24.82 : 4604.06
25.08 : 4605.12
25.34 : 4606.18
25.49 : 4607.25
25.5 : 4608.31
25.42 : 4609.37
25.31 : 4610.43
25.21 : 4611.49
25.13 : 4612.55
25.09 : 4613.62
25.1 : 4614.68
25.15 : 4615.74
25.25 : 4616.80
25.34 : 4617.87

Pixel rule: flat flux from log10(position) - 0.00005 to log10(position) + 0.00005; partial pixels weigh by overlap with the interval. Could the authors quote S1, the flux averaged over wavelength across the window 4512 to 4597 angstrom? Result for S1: 25.1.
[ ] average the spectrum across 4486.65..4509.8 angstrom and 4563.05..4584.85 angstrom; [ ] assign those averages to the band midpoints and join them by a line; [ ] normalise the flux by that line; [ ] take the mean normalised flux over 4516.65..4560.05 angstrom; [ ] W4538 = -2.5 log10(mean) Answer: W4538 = 0.01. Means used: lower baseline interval 24.9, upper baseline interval 25.2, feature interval 24.9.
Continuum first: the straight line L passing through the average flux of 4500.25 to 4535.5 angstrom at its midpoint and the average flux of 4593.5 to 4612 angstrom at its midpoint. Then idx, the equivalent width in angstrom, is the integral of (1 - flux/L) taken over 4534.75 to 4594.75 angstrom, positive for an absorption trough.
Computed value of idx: -0.7 angstrom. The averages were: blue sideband 24.8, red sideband 25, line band 25.2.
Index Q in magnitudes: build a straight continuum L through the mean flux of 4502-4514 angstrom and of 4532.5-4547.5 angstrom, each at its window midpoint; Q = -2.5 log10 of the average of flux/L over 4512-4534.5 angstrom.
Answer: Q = 0.02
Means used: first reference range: 25.3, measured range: 24.7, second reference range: 24.9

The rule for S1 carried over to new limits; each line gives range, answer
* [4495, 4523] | 24.9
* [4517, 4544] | 24.8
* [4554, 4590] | 25.4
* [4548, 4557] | 24.8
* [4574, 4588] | 25.2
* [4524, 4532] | 24.6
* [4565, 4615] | 25.2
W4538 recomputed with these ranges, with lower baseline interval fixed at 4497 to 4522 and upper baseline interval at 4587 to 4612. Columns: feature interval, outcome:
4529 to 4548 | 0.009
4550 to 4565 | -0.010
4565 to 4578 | -0.006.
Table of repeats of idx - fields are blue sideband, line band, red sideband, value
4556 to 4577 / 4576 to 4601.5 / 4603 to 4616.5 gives 0.15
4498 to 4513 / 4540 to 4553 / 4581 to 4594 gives 0.19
